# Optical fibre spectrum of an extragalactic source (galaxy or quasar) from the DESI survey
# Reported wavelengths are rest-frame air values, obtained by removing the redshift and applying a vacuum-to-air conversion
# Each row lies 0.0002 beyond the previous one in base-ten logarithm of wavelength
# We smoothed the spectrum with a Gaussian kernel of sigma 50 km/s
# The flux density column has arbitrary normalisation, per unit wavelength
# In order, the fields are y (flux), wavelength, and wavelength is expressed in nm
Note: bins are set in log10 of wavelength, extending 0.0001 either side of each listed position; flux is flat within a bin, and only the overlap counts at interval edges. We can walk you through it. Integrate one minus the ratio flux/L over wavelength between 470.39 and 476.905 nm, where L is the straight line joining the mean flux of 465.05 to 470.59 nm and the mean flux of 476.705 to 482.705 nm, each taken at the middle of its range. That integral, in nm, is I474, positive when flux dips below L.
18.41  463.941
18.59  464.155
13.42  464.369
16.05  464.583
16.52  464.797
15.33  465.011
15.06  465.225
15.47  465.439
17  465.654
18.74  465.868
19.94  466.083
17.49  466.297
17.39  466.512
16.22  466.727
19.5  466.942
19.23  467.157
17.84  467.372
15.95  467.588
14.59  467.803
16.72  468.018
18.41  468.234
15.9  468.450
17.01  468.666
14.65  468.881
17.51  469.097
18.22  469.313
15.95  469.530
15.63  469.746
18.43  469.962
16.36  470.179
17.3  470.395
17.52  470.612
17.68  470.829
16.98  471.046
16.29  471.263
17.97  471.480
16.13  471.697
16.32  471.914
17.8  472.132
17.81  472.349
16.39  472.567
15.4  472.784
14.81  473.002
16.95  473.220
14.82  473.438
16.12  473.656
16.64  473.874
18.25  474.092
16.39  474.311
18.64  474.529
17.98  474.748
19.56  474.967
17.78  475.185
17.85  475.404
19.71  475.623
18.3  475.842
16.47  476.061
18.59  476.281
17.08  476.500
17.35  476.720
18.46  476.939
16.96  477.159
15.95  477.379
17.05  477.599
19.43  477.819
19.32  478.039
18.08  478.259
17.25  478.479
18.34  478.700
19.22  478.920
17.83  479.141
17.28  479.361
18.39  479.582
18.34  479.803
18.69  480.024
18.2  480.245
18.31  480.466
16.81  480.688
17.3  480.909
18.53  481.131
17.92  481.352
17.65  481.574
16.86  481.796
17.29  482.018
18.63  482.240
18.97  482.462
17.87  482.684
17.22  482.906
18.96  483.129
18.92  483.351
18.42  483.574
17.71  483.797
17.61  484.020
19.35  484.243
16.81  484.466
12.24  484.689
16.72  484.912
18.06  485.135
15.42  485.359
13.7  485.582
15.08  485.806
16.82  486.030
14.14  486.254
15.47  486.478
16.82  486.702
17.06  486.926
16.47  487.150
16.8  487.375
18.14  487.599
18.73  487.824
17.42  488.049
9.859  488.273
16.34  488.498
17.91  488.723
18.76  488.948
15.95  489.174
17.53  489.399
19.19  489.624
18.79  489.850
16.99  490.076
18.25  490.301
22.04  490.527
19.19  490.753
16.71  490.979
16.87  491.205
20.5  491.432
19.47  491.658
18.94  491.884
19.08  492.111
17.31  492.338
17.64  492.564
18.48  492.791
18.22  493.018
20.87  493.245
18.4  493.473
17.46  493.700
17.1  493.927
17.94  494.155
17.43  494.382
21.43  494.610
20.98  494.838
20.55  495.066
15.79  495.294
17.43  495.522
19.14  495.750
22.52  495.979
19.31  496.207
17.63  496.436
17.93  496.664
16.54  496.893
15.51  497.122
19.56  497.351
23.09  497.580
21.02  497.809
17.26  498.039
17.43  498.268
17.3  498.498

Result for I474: 0.09 nm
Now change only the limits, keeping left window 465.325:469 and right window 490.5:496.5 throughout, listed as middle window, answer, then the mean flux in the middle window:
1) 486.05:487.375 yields 0.16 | 16.1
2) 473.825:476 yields -0.06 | 18.1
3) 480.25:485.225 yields 0.13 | 17.7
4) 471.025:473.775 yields 0.17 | 16.4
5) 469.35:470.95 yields 0.03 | 17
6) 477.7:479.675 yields -0.05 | 18.3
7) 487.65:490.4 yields 0.20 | 17.2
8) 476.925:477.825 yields 0.03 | 17.2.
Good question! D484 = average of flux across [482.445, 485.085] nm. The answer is 17.5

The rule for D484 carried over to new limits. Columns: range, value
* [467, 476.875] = 17.1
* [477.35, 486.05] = 17.6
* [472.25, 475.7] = 17.2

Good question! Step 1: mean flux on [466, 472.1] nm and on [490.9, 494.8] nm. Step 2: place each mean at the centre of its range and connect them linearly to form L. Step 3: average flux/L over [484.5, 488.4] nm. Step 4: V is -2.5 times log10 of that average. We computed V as 0.15 mag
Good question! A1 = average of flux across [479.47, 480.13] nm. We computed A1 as 18.5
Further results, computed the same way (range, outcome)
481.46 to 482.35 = 17.6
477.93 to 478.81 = 18.2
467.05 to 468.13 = 16.9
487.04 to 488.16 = 17.5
